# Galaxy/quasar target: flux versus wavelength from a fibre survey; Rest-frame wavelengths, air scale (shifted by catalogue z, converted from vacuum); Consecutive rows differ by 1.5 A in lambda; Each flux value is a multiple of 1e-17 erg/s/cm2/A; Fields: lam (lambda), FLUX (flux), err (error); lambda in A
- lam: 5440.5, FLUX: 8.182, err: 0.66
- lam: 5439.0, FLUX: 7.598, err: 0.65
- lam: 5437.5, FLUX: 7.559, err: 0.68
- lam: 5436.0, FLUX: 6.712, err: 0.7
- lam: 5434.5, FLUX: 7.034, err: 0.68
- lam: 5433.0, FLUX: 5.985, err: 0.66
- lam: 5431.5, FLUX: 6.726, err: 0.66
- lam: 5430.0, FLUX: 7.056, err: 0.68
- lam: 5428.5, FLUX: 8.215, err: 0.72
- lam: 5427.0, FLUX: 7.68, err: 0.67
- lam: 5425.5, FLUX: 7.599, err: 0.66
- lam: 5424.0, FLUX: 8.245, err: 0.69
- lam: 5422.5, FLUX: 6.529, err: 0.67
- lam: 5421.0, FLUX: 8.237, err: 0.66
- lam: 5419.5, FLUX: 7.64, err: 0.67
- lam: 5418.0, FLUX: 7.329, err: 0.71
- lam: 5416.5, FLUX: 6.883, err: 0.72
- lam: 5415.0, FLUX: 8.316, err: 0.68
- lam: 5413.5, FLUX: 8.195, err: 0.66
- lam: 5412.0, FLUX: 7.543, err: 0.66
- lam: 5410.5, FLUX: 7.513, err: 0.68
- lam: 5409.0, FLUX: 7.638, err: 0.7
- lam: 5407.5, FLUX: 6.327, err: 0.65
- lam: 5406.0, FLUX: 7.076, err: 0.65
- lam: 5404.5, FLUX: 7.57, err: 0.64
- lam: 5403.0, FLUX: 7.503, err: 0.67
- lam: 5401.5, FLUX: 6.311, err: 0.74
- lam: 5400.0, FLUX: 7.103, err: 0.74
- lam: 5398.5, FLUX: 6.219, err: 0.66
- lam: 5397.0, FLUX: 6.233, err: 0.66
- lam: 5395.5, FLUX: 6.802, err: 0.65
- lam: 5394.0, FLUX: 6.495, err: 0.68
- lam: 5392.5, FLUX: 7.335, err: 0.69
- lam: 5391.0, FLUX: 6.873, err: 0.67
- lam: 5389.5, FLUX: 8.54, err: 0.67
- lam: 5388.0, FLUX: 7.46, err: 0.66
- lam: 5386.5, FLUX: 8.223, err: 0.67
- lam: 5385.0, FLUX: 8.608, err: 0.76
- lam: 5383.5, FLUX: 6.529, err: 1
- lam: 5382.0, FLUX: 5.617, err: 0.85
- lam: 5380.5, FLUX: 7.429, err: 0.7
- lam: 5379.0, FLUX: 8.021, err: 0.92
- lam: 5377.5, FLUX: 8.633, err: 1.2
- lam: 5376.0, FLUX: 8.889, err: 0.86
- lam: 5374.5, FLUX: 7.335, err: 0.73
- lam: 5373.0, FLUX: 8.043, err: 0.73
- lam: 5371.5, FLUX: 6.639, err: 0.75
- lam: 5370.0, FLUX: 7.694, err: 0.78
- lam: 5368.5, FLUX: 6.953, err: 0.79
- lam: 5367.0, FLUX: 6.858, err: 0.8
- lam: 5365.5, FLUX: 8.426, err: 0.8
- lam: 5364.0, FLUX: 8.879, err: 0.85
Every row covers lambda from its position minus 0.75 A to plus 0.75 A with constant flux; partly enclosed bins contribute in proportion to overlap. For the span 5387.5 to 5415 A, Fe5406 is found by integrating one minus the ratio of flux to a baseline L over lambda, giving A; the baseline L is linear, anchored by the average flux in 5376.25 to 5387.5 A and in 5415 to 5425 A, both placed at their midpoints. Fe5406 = 1.5 A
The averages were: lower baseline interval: 7.64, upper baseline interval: 7.54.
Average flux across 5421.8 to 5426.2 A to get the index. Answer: 7.47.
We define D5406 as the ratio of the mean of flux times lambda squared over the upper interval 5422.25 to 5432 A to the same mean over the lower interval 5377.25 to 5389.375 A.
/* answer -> 1.01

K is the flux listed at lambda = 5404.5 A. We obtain 7.57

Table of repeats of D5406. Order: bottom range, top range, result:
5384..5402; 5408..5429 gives 1.08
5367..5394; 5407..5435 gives 1.00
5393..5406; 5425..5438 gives 1.06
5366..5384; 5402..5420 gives 1.02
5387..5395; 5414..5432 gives 1.04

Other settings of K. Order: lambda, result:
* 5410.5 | 7.513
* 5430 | 7.056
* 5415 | 8.316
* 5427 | 7.68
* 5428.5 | 8.215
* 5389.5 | 8.54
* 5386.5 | 8.223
